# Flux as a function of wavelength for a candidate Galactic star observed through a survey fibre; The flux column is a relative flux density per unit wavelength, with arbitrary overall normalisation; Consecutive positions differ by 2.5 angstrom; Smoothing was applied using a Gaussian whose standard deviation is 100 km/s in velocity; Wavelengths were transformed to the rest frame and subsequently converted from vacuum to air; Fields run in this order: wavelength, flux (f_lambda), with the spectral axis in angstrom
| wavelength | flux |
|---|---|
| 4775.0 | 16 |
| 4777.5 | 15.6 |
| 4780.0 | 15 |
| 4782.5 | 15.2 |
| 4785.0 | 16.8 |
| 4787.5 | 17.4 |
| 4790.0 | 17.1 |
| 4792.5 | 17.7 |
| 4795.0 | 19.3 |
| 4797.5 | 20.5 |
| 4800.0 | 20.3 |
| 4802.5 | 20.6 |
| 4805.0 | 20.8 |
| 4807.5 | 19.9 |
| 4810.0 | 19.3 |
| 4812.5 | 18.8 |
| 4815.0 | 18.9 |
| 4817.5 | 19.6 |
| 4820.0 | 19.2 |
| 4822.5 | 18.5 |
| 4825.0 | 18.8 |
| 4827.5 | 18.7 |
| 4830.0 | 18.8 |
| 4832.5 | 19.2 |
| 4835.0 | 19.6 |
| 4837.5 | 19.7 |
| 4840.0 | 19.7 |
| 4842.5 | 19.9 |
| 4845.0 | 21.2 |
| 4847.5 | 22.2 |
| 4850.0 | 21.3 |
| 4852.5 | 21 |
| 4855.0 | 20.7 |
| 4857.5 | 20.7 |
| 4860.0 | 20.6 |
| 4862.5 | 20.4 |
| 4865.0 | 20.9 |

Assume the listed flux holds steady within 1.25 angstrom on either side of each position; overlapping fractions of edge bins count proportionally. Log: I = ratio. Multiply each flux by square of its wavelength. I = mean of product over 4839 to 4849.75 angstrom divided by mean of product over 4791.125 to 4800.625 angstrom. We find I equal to 1.10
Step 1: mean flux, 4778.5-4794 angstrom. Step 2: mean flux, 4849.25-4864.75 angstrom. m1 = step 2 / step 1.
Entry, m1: 1.25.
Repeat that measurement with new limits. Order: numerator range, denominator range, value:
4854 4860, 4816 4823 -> 1.08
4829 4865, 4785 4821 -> 1.06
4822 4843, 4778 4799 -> 1.11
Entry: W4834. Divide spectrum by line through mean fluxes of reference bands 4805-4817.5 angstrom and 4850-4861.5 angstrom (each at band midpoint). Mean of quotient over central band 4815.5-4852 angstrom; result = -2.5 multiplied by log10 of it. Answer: 0.02 mag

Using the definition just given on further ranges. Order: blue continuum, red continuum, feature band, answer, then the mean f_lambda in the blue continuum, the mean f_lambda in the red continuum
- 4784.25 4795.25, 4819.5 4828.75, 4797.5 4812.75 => -0.11 mag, 17.6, 18.8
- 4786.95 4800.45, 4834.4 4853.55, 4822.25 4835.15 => 0.06 mag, 18.7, 20.6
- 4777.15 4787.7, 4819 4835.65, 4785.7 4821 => -0.11 mag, 15.9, 18.9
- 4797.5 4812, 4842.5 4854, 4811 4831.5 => 0.09 mag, 20.1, 21.2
